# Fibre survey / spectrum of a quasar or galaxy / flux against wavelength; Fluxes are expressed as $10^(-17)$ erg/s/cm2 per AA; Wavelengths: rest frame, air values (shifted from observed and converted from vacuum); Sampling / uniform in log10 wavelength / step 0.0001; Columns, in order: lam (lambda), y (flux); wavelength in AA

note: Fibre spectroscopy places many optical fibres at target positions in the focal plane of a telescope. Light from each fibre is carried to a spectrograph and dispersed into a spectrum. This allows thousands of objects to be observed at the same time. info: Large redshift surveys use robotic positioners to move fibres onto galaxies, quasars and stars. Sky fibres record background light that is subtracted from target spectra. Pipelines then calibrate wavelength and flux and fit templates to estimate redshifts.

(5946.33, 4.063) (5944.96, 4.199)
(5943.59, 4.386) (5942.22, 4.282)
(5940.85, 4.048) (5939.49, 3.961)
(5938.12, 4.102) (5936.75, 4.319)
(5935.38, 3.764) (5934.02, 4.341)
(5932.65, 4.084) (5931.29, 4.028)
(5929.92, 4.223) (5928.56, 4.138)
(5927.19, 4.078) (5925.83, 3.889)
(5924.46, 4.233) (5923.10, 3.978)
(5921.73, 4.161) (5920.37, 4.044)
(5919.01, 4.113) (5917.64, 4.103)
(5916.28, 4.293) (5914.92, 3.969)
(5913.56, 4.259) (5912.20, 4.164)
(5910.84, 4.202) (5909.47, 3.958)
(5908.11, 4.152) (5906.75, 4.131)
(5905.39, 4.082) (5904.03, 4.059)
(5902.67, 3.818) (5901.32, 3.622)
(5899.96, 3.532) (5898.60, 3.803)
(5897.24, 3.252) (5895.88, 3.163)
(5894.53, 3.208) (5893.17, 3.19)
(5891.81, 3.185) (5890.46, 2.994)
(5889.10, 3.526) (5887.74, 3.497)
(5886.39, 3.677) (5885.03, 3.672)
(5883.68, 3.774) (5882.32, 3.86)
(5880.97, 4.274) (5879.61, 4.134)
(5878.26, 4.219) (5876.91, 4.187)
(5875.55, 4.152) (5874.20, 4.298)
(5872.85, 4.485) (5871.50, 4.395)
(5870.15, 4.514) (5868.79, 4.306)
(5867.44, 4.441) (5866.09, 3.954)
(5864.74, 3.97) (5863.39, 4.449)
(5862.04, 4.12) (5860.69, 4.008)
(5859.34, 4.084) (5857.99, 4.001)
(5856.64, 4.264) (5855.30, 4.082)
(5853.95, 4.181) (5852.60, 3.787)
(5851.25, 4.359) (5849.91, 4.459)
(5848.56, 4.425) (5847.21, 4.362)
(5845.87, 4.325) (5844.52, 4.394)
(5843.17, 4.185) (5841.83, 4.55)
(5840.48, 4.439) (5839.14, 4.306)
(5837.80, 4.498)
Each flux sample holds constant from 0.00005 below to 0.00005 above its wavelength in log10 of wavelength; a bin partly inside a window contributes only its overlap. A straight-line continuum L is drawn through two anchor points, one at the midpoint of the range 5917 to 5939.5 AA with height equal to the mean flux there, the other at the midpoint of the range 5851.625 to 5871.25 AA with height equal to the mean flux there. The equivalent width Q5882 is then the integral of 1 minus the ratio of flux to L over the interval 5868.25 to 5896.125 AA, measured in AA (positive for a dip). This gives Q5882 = 2.0 AA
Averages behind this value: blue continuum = 4.16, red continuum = 4.09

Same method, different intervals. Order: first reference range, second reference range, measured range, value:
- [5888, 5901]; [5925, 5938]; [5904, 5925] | -2.1 AA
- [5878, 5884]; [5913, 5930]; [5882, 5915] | 3.0 AA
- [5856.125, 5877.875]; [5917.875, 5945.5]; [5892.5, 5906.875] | 2.0 AA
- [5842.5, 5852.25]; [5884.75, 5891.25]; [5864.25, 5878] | -1.6 AA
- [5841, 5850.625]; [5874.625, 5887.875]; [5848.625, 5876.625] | -0.2 AA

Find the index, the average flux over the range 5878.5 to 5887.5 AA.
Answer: 3.9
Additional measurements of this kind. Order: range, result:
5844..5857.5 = 4.26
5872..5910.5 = 3.79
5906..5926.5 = 4.11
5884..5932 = 3.84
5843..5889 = 4.15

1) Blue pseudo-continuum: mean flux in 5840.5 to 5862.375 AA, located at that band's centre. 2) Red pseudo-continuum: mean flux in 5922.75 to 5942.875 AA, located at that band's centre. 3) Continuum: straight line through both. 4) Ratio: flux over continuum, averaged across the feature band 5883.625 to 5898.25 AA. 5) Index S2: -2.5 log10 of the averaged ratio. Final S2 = 0.23 mag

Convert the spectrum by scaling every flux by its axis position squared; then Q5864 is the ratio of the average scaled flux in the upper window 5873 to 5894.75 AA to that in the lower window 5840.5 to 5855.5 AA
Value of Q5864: 0.89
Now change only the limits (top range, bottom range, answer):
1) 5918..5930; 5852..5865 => 1.02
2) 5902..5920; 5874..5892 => 1.08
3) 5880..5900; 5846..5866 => 0.85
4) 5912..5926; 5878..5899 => 1.16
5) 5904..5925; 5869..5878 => 0.96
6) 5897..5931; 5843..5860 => 0.97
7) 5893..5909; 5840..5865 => 0.89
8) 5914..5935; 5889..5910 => 1.15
